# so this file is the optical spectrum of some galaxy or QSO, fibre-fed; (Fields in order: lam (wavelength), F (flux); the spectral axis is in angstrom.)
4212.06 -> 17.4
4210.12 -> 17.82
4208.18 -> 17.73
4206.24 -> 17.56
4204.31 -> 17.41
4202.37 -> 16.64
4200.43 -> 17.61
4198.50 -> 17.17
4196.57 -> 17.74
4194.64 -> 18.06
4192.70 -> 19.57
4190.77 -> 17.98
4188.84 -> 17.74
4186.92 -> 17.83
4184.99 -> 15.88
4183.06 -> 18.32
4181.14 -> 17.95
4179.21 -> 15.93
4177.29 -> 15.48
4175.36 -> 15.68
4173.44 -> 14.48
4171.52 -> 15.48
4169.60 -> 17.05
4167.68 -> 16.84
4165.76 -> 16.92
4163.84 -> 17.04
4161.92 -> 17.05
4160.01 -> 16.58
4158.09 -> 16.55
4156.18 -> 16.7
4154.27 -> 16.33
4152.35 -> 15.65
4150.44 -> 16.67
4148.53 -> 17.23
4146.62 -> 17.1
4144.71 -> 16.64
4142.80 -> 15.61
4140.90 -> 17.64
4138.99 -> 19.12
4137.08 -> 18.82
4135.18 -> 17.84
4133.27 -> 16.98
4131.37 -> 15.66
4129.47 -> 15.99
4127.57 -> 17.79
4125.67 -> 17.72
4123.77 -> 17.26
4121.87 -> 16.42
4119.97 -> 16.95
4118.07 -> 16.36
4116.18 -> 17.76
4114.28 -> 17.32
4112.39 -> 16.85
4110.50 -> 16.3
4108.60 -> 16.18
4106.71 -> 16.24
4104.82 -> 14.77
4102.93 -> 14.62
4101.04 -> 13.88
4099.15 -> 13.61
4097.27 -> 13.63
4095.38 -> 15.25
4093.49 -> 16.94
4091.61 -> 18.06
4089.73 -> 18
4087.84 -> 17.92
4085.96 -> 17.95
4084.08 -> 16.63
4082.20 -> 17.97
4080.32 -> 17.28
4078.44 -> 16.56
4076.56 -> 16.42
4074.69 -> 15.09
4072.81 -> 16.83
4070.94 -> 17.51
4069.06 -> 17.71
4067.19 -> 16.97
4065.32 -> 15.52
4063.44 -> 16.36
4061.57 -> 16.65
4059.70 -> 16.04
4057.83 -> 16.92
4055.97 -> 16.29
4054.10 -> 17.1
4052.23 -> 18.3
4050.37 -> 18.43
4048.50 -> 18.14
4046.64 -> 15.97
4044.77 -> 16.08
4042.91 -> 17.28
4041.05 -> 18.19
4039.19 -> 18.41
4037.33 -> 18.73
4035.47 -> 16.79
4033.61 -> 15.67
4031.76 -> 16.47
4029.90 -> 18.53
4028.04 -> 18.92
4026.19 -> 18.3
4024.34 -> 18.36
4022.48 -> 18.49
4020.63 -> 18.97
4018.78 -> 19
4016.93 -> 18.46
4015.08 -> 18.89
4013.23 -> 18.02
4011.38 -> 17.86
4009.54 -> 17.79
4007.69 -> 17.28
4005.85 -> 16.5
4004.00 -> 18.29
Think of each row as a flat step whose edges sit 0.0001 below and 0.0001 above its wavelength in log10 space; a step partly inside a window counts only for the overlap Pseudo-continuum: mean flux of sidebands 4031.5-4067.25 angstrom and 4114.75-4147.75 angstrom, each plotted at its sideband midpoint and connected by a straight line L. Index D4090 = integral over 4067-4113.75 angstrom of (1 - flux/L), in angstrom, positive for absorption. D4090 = 2.0 angstrom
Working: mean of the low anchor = 17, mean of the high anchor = 17.2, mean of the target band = 16.4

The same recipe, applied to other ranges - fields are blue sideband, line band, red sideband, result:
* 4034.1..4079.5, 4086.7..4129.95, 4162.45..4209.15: 1.7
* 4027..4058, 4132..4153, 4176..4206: 0.3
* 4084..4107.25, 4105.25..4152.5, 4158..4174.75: -2.3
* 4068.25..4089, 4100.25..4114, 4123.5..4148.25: 1.2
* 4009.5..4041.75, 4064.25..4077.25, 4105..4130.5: 0.7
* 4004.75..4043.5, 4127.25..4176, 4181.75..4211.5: 2.8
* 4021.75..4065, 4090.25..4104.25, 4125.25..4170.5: 1.6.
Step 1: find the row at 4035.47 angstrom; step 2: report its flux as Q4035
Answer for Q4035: 16.79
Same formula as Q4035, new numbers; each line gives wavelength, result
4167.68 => 16.84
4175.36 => 15.68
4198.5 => 17.17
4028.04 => 18.92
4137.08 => 18.82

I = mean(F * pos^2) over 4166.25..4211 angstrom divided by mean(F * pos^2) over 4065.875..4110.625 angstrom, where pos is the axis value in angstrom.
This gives 1.10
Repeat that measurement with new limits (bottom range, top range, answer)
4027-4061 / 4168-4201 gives 1.05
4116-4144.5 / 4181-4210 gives 1.06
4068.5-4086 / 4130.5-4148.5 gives 1.05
